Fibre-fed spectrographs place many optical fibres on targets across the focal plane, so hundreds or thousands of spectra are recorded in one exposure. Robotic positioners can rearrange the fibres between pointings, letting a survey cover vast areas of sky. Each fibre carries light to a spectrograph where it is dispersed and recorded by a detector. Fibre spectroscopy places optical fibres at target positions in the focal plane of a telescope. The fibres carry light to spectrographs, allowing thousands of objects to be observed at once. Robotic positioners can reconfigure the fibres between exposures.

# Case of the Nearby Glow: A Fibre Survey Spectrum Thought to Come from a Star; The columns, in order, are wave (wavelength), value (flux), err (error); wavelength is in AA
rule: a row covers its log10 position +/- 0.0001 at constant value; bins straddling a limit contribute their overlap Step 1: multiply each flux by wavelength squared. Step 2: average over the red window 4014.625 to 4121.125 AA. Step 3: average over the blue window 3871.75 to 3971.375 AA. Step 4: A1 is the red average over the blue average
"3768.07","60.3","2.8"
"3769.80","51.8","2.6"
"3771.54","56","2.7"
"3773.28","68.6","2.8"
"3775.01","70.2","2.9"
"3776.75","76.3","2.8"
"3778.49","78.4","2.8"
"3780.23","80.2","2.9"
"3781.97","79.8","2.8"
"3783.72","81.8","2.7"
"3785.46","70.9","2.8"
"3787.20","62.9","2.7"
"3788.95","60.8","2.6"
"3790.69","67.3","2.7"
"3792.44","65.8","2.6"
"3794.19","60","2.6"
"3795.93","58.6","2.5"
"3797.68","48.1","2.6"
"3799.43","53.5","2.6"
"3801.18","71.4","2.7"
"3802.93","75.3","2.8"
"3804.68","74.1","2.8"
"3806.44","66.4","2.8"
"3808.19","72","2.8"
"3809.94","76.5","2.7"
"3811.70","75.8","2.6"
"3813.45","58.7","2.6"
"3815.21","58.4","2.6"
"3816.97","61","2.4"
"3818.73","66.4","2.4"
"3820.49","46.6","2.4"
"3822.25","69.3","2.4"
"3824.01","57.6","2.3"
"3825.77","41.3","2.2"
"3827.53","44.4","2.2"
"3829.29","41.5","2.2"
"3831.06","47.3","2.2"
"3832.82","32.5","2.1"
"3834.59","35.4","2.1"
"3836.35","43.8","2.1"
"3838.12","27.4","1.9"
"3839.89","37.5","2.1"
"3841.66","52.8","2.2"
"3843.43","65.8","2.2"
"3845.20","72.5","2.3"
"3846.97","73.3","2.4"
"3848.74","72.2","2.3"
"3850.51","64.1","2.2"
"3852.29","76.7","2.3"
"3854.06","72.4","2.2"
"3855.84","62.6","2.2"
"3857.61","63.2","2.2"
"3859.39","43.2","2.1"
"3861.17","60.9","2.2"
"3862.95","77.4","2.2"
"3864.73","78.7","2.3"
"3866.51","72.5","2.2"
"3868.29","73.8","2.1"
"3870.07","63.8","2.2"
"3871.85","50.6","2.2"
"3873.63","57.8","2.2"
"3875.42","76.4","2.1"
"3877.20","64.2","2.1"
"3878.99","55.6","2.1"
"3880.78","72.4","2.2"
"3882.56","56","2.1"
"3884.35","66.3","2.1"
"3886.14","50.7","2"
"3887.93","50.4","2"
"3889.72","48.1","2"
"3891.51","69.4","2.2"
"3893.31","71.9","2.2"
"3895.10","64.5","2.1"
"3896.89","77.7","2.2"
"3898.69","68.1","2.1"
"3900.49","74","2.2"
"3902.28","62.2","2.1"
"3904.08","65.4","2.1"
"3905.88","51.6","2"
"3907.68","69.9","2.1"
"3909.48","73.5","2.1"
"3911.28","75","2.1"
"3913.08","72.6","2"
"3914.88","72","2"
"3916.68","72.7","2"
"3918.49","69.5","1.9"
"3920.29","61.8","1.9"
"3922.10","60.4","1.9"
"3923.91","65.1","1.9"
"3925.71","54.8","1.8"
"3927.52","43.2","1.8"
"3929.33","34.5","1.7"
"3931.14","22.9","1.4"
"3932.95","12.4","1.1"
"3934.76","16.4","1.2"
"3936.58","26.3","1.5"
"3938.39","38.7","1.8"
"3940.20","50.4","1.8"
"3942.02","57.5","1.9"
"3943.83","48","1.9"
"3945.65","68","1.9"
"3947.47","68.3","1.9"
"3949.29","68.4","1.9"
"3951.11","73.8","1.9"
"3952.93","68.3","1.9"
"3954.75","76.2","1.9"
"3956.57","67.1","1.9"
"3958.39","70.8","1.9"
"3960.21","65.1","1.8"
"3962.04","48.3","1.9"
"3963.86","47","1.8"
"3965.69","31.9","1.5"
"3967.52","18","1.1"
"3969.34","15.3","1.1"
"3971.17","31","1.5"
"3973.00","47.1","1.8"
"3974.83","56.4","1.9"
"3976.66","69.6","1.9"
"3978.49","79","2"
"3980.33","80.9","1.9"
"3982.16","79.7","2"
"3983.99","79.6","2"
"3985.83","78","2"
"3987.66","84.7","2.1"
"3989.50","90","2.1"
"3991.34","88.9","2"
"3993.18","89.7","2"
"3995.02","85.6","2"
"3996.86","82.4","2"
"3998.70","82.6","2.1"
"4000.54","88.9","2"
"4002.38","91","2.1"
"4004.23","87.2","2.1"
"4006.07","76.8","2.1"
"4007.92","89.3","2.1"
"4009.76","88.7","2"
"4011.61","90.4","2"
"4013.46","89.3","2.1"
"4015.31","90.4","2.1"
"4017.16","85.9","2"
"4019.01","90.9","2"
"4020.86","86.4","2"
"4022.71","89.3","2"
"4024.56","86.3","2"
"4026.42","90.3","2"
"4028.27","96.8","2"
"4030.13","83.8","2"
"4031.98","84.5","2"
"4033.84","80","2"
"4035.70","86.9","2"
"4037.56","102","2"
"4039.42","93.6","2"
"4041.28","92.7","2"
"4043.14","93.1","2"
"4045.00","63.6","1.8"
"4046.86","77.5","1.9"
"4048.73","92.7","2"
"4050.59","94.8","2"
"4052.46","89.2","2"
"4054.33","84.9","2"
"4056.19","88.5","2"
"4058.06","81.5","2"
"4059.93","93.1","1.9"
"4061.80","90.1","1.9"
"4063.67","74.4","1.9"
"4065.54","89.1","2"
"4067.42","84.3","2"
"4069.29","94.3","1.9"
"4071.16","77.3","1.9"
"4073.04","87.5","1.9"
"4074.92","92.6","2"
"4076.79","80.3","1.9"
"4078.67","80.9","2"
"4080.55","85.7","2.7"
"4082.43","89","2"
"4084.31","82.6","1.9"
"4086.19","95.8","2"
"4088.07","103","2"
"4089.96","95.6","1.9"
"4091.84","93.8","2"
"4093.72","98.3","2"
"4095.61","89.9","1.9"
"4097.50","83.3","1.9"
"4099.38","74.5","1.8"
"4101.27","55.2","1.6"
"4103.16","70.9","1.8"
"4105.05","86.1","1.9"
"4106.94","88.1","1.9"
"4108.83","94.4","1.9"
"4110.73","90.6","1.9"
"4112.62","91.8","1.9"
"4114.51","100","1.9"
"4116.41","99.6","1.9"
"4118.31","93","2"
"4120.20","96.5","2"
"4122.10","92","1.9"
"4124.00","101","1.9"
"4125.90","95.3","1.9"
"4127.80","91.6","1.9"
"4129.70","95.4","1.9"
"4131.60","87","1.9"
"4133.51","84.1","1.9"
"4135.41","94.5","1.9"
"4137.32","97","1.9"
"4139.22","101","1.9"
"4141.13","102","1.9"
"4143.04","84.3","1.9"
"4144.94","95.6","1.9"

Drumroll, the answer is 1.67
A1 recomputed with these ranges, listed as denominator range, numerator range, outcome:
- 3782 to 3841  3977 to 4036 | 1.64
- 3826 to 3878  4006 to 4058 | 1.64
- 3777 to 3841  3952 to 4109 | 1.52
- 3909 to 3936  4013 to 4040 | 1.77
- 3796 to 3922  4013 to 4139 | 1.59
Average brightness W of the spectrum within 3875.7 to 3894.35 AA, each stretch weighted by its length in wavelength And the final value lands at 61.1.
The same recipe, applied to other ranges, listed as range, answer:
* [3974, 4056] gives 85.6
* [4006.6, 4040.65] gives 89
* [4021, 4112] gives 86.9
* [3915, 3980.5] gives 52.3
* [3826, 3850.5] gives 50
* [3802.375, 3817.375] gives 68.8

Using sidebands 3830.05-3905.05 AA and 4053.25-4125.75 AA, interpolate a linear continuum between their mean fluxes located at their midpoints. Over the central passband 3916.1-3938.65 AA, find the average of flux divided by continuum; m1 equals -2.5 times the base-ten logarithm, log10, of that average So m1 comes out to 0.47 mag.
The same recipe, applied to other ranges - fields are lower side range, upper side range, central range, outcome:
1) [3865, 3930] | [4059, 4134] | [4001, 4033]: -0.12 mag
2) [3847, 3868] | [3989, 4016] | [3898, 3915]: 0.10 mag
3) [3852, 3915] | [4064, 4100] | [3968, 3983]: 0.33 mag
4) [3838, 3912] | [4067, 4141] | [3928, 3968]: 0.42 mag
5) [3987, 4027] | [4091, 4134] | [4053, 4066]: 0.03 mag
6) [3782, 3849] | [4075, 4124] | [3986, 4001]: -0.11 mag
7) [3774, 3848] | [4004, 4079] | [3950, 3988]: 0.30 mag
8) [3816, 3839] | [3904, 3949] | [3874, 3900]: -0.23 mag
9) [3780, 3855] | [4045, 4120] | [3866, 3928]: 0.07 mag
